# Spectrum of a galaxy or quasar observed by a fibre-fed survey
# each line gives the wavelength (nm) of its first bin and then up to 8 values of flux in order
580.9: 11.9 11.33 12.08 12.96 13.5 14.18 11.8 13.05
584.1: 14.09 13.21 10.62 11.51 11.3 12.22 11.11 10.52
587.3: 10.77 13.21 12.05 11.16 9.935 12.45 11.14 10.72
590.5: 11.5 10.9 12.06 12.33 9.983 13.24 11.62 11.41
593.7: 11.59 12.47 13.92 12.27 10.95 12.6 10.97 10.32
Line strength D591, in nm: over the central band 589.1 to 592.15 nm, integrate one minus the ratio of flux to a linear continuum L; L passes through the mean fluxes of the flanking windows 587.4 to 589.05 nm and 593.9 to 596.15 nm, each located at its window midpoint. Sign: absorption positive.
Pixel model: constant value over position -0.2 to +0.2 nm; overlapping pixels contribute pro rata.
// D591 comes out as 0.097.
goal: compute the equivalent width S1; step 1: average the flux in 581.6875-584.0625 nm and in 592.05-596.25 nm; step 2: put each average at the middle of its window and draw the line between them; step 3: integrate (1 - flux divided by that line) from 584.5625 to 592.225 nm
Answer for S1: 0.70 nm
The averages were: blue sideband 13.1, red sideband 12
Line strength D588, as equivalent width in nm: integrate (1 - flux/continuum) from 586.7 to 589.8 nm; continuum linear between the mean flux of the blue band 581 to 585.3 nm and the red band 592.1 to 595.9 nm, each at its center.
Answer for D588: 0.24 nm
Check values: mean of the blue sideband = 12.6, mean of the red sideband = 12.1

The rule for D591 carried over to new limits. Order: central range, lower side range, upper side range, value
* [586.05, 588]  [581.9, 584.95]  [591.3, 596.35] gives 0.17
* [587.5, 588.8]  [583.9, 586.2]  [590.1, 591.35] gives -0.03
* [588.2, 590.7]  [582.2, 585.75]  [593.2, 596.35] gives 0.23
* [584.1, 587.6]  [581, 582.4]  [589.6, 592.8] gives 0.08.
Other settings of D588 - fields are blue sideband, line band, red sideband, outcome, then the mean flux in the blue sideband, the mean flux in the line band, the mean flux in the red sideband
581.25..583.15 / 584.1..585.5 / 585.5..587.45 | -0.03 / 12.9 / 12.1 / 11.2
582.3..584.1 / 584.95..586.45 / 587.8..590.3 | 0.11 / 13.2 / 11.5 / 11.3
